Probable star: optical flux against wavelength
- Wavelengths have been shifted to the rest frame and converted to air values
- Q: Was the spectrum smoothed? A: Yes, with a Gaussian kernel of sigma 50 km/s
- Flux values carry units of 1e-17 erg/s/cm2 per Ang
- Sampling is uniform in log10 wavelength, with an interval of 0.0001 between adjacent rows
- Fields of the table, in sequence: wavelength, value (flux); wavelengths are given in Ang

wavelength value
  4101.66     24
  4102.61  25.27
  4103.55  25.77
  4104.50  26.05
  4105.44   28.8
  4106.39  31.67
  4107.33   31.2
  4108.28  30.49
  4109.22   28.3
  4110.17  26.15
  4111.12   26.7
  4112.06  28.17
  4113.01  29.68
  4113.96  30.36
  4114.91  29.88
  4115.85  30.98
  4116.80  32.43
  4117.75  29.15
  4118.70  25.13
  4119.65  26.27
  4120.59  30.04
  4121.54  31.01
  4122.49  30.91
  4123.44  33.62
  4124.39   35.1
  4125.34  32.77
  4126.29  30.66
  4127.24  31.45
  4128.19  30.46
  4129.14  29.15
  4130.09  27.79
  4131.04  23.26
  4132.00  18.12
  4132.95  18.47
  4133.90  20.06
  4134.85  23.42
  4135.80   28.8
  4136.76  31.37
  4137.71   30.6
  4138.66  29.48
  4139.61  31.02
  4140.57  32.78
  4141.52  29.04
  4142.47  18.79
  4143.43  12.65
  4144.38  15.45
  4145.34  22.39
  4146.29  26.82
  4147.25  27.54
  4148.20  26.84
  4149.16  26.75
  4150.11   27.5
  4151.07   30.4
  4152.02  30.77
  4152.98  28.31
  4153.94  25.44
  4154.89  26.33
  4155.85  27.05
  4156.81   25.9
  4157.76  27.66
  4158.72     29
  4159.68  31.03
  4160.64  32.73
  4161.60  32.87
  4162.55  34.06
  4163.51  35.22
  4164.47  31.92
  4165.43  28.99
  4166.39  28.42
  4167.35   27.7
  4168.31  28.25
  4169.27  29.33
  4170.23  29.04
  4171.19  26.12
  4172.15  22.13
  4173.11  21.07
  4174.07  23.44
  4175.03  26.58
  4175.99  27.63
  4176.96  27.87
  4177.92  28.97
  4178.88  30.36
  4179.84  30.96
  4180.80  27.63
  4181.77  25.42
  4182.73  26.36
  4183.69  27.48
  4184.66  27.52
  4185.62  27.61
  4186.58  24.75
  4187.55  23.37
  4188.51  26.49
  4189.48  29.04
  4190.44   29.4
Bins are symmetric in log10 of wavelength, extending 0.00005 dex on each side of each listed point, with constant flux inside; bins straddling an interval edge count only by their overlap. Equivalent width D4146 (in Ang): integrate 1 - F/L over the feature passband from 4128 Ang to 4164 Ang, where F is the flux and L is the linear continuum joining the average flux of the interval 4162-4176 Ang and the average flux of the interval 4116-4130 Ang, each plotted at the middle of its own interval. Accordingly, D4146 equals 2.79 Ang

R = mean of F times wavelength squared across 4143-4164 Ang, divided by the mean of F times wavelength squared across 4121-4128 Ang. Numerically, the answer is 0.9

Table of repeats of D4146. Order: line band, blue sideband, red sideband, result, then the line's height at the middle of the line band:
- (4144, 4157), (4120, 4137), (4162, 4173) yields 1.0 Ang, 28.6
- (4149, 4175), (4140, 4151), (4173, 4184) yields -2.6 Ang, 25.8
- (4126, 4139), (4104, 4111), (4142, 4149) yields -1.3 Ang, 24.1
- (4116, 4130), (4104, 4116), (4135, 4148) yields -1.4 Ang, 27.7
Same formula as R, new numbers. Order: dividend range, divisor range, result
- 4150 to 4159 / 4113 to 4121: 0.97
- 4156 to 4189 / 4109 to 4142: 1.00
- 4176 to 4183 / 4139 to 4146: 1.23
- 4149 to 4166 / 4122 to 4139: 1.07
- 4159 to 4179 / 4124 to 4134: 1.08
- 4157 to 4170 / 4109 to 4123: 1.07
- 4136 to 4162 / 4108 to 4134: 0.97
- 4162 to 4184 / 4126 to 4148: 1.12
